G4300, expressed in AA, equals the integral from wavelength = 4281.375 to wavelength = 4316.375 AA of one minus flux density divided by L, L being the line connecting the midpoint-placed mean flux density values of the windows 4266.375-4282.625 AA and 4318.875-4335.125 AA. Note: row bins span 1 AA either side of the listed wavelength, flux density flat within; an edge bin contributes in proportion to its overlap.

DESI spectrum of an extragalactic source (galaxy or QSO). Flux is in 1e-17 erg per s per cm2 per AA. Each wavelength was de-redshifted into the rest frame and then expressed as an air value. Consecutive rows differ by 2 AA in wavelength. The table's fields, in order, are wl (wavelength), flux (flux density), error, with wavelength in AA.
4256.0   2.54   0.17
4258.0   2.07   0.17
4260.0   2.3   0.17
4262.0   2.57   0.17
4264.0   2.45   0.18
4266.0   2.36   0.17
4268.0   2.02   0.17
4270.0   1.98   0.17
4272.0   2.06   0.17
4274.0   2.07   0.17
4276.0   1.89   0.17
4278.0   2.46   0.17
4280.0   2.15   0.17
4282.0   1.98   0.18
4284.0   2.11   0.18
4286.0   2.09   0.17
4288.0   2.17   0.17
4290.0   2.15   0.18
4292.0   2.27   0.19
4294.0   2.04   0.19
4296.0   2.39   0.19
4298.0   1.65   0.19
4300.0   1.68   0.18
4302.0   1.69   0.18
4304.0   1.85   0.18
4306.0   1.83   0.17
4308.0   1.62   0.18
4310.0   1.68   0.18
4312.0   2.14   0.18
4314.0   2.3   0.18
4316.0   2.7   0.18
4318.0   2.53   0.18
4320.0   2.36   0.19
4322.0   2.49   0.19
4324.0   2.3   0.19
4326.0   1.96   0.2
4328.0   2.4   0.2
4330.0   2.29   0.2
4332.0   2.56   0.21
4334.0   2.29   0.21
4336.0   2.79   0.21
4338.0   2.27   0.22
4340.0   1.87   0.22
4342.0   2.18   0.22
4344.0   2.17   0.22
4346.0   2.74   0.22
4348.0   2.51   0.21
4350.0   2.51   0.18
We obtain 3.1 AA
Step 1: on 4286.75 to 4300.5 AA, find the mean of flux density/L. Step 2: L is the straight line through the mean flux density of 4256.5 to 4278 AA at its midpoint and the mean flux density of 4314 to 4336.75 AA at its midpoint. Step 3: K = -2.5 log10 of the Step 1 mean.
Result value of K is 0.115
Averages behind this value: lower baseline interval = 2.2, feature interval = 2.06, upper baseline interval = 2.42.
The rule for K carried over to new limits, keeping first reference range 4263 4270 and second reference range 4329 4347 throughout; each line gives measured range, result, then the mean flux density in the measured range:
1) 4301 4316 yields 0.19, 1.93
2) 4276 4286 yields 0.06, 2.14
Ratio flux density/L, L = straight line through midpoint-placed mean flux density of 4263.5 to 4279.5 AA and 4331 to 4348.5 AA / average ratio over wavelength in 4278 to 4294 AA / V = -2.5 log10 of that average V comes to 0.03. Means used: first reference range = 2.15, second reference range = 2.37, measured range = 2.15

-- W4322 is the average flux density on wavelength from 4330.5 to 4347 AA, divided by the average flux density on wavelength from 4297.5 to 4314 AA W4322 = 1.31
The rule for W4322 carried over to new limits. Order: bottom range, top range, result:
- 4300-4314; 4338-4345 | 1.15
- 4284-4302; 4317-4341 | 1.15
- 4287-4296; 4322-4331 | 1.04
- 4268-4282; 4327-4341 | 1.13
